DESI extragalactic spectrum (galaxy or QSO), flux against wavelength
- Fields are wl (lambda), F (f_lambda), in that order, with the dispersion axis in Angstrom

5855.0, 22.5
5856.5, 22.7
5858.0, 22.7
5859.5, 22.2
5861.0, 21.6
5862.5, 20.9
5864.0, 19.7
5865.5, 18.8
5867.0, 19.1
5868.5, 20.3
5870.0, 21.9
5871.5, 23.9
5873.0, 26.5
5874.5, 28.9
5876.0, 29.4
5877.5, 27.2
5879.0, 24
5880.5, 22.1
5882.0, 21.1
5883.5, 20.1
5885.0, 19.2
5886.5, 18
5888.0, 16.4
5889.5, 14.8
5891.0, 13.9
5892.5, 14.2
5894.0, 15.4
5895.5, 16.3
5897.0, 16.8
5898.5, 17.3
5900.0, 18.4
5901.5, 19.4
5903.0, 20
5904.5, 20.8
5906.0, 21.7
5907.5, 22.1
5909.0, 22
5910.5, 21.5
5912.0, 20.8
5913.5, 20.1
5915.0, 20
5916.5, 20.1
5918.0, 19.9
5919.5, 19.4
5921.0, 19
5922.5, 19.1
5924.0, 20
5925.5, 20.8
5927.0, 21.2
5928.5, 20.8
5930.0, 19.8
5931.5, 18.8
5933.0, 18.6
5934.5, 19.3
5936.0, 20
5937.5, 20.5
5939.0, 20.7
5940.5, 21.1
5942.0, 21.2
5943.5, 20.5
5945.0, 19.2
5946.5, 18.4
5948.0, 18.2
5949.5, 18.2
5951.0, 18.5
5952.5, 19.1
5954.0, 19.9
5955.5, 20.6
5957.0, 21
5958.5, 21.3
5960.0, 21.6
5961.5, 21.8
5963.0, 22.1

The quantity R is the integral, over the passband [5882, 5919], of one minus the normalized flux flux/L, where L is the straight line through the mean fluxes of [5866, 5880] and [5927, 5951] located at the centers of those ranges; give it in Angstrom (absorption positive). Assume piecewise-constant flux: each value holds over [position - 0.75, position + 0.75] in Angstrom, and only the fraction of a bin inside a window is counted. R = 5.96 Angstrom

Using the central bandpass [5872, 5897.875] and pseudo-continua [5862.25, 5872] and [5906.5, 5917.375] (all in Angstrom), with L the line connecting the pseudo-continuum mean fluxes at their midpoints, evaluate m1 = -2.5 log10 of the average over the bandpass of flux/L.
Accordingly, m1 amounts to 0.02 mag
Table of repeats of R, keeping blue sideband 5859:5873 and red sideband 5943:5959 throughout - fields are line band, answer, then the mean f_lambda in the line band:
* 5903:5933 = -0.3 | 20.4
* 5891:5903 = 2.2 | 16.8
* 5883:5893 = 2.0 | 16.6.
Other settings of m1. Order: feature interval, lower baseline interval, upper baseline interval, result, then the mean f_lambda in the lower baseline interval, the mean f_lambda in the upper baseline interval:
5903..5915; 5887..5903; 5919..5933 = -0.17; 16.5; 19.8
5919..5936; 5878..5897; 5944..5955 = -0.07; 18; 18.9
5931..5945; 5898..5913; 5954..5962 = 0.04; 20.4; 21.1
